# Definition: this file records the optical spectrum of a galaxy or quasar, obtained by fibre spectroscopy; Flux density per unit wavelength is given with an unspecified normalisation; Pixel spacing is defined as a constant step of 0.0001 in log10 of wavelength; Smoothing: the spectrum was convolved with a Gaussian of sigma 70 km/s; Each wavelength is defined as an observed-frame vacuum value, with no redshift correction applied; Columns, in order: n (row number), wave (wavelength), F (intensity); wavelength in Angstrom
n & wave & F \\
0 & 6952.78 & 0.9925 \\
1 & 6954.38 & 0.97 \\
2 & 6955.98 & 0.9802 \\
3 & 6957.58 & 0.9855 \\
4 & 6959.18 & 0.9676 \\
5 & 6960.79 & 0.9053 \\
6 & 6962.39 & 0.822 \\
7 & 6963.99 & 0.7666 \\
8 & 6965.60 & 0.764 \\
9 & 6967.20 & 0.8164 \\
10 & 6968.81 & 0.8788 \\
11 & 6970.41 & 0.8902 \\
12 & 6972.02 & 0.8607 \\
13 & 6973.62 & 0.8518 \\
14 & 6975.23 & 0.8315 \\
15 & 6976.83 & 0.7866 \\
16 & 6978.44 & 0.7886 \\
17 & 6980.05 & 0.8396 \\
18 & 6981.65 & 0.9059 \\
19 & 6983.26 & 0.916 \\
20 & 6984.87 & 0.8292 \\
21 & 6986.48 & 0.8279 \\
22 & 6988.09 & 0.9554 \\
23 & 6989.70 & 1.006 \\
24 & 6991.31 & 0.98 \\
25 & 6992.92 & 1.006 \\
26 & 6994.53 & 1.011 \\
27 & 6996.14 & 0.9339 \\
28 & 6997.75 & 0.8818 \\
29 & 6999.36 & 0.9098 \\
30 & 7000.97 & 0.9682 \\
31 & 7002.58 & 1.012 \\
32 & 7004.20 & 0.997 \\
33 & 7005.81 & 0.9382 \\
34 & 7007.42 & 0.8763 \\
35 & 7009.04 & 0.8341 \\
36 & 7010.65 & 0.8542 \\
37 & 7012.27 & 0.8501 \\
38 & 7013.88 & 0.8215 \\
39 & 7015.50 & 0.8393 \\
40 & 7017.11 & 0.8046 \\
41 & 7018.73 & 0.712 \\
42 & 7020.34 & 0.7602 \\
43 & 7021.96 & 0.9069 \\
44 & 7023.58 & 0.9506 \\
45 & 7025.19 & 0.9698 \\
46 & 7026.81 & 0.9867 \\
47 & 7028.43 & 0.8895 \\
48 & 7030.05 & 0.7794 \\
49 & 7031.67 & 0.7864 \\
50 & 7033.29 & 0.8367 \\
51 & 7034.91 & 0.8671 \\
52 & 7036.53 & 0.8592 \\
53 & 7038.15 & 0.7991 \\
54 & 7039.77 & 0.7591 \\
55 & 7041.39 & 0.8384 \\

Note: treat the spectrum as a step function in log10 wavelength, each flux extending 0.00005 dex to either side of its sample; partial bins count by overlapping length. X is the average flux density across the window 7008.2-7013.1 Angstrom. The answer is 0.846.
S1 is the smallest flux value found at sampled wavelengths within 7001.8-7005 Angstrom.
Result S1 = 0.997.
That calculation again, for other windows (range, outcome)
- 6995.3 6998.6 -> 0.8818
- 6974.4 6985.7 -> 0.7866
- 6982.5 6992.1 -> 0.8279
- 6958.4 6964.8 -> 0.7666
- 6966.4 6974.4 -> 0.8164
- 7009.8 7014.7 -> 0.8215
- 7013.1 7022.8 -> 0.712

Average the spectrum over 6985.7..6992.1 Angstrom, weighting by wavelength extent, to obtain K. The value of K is 0.942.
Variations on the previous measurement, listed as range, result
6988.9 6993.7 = 0.997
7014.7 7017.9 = 0.823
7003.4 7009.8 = 0.912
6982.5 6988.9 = 0.881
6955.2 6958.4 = 0.984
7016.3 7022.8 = 0.797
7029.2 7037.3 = 0.826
